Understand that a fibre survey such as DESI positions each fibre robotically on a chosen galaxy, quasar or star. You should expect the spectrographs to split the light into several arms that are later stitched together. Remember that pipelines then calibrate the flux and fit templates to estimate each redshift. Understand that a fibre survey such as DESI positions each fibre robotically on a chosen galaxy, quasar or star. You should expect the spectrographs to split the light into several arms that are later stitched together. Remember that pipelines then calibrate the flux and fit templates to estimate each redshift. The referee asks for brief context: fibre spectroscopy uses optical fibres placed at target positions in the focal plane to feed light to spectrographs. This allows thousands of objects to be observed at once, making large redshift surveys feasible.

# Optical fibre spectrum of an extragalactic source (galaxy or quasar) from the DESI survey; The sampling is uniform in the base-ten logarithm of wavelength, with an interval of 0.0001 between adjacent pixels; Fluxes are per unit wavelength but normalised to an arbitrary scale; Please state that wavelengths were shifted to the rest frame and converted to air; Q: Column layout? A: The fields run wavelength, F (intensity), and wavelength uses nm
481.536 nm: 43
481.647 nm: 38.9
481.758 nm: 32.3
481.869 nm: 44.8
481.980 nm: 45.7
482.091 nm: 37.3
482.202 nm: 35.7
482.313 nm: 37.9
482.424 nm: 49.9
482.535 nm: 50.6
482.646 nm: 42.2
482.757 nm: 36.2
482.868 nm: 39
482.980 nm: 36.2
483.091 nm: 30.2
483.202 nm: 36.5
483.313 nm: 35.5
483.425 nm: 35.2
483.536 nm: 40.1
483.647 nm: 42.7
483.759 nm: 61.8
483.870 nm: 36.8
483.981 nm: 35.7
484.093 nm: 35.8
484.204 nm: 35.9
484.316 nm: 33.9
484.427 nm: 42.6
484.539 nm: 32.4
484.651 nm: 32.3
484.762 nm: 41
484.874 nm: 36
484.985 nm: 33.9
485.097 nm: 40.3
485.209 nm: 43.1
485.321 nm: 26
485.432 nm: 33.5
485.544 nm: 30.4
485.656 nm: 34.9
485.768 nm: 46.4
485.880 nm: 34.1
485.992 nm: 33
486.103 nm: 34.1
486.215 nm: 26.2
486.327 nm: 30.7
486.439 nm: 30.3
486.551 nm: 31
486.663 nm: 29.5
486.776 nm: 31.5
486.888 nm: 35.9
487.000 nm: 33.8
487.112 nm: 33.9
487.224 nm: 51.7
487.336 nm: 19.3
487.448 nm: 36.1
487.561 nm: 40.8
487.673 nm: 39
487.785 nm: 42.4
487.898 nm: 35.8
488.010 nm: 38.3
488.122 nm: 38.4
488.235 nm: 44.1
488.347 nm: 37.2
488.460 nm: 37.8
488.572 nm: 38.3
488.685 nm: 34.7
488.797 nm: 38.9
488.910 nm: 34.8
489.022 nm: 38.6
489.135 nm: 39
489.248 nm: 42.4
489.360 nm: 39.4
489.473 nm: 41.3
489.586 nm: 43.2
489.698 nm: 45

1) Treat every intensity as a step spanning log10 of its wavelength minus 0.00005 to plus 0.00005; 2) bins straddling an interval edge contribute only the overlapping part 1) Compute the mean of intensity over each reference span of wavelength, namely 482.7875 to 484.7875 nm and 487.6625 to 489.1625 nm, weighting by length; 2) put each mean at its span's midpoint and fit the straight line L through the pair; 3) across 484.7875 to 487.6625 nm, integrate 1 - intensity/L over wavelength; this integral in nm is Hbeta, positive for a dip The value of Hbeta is 0.282 nm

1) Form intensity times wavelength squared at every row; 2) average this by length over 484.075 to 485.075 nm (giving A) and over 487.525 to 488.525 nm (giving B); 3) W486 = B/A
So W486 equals 1.1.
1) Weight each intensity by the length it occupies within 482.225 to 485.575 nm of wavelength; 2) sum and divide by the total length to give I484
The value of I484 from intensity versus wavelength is 38.2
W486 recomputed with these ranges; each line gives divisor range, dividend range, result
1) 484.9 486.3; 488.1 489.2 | 1.12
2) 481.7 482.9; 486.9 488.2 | 0.93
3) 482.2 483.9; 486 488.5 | 0.88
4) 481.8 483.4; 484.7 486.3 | 0.90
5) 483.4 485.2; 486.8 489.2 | 0.98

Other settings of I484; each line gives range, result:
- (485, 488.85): 35.6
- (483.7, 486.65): 35.8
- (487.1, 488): 37.6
